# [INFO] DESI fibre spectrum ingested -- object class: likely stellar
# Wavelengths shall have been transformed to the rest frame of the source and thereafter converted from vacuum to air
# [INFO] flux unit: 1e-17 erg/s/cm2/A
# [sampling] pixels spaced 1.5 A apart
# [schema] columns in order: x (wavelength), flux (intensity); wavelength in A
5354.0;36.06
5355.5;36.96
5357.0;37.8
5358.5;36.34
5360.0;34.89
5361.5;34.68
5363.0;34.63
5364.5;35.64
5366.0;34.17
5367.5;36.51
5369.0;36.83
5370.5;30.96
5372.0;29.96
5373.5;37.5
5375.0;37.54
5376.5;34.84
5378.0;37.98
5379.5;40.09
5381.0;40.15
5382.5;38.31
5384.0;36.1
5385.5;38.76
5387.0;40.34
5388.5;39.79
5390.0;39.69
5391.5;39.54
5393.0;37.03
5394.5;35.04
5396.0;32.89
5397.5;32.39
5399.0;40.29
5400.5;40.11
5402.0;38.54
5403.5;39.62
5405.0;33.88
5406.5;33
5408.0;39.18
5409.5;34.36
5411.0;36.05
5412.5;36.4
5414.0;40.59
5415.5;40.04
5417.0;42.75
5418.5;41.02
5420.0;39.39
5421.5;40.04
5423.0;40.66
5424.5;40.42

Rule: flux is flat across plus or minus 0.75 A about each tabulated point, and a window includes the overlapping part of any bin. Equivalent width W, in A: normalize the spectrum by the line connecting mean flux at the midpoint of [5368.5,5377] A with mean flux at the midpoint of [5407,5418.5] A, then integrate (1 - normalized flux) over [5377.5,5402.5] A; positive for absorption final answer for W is -1.3 A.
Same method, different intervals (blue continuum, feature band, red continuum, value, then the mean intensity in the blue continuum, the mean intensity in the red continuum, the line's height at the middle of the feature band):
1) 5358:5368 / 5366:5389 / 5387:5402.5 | -0.4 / 35.2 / 37.7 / 36.3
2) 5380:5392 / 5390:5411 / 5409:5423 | 1.3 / 39.1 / 39.1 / 39.1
